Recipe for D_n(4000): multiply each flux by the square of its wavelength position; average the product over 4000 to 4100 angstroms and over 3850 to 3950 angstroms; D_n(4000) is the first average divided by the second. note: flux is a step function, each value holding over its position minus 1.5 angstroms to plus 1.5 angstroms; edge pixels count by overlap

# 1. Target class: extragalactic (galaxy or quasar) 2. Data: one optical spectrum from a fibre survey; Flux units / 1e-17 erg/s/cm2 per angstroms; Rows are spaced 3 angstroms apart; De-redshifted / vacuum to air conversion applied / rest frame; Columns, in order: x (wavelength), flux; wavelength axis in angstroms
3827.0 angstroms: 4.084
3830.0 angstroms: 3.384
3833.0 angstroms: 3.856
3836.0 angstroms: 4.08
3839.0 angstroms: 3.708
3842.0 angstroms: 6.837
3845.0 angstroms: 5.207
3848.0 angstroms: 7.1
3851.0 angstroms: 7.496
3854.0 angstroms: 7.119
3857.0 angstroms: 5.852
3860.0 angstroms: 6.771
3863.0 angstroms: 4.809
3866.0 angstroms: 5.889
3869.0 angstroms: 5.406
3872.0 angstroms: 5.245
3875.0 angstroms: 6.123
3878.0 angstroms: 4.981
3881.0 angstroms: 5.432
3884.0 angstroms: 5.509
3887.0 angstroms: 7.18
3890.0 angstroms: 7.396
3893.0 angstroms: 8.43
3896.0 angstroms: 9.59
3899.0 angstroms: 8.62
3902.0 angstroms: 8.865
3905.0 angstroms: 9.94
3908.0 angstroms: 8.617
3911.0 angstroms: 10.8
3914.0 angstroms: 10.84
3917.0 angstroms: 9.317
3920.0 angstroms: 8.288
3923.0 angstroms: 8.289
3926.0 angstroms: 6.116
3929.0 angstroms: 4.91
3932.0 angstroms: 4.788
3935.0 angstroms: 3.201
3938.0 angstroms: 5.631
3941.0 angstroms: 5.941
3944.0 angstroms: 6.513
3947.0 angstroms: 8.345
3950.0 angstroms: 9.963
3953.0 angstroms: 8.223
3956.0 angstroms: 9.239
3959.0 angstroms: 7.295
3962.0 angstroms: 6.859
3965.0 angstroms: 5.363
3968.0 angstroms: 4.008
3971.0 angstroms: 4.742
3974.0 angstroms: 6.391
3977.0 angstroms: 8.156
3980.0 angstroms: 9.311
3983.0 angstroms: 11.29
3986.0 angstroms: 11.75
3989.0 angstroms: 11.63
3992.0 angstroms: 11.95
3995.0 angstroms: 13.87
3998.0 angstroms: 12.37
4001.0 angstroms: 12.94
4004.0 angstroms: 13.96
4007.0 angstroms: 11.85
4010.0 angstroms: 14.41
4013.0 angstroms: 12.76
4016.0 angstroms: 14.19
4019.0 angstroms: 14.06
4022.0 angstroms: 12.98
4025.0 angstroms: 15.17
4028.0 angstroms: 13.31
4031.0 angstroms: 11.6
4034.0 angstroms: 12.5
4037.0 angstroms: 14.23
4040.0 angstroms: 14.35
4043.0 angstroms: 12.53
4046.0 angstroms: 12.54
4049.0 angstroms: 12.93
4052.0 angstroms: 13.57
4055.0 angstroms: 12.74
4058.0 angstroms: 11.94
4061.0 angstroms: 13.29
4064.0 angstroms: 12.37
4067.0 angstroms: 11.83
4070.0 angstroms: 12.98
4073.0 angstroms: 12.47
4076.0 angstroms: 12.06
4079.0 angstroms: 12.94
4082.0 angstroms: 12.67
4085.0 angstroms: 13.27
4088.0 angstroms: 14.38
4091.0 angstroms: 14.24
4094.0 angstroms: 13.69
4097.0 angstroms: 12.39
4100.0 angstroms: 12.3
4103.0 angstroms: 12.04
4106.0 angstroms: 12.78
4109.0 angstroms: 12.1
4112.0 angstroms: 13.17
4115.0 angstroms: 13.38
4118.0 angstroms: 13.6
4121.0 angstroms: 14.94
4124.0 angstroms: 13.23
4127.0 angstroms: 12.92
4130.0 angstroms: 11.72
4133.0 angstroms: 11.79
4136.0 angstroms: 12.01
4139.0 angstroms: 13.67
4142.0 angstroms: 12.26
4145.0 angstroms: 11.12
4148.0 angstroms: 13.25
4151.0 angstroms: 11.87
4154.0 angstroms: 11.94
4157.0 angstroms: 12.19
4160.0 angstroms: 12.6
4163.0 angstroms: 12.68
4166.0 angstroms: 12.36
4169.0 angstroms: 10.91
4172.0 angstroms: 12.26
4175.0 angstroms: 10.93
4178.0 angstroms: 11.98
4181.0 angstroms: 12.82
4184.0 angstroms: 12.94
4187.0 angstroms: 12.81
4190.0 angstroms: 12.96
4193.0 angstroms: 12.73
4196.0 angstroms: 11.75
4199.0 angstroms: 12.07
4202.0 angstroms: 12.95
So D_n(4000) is 2.0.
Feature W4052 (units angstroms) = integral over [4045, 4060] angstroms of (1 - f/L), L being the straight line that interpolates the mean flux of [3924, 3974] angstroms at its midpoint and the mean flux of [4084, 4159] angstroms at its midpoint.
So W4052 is -3.75 angstroms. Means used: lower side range 6.34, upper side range 12.8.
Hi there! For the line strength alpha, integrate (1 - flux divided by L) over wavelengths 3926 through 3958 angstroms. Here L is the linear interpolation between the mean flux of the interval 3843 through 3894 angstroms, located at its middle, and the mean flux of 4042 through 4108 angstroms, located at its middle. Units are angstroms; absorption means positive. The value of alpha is 7.3 angstroms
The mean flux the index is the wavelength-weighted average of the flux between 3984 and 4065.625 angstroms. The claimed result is 13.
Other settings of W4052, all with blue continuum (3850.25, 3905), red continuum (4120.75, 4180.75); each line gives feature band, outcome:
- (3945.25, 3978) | 5.1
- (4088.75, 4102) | -2.4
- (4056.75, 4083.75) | -4.7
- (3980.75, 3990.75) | -2.7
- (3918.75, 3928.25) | 0.4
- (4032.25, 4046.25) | -4.5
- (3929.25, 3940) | 4.5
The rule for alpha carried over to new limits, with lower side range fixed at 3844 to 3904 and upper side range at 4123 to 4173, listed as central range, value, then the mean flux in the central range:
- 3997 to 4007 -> -3.92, 12.9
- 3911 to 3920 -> -2.83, 9.9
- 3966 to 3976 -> 3.99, 5.22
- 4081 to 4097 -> -3.60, 13.6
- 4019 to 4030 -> -4.51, 13.8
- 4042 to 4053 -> -2.85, 12.9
